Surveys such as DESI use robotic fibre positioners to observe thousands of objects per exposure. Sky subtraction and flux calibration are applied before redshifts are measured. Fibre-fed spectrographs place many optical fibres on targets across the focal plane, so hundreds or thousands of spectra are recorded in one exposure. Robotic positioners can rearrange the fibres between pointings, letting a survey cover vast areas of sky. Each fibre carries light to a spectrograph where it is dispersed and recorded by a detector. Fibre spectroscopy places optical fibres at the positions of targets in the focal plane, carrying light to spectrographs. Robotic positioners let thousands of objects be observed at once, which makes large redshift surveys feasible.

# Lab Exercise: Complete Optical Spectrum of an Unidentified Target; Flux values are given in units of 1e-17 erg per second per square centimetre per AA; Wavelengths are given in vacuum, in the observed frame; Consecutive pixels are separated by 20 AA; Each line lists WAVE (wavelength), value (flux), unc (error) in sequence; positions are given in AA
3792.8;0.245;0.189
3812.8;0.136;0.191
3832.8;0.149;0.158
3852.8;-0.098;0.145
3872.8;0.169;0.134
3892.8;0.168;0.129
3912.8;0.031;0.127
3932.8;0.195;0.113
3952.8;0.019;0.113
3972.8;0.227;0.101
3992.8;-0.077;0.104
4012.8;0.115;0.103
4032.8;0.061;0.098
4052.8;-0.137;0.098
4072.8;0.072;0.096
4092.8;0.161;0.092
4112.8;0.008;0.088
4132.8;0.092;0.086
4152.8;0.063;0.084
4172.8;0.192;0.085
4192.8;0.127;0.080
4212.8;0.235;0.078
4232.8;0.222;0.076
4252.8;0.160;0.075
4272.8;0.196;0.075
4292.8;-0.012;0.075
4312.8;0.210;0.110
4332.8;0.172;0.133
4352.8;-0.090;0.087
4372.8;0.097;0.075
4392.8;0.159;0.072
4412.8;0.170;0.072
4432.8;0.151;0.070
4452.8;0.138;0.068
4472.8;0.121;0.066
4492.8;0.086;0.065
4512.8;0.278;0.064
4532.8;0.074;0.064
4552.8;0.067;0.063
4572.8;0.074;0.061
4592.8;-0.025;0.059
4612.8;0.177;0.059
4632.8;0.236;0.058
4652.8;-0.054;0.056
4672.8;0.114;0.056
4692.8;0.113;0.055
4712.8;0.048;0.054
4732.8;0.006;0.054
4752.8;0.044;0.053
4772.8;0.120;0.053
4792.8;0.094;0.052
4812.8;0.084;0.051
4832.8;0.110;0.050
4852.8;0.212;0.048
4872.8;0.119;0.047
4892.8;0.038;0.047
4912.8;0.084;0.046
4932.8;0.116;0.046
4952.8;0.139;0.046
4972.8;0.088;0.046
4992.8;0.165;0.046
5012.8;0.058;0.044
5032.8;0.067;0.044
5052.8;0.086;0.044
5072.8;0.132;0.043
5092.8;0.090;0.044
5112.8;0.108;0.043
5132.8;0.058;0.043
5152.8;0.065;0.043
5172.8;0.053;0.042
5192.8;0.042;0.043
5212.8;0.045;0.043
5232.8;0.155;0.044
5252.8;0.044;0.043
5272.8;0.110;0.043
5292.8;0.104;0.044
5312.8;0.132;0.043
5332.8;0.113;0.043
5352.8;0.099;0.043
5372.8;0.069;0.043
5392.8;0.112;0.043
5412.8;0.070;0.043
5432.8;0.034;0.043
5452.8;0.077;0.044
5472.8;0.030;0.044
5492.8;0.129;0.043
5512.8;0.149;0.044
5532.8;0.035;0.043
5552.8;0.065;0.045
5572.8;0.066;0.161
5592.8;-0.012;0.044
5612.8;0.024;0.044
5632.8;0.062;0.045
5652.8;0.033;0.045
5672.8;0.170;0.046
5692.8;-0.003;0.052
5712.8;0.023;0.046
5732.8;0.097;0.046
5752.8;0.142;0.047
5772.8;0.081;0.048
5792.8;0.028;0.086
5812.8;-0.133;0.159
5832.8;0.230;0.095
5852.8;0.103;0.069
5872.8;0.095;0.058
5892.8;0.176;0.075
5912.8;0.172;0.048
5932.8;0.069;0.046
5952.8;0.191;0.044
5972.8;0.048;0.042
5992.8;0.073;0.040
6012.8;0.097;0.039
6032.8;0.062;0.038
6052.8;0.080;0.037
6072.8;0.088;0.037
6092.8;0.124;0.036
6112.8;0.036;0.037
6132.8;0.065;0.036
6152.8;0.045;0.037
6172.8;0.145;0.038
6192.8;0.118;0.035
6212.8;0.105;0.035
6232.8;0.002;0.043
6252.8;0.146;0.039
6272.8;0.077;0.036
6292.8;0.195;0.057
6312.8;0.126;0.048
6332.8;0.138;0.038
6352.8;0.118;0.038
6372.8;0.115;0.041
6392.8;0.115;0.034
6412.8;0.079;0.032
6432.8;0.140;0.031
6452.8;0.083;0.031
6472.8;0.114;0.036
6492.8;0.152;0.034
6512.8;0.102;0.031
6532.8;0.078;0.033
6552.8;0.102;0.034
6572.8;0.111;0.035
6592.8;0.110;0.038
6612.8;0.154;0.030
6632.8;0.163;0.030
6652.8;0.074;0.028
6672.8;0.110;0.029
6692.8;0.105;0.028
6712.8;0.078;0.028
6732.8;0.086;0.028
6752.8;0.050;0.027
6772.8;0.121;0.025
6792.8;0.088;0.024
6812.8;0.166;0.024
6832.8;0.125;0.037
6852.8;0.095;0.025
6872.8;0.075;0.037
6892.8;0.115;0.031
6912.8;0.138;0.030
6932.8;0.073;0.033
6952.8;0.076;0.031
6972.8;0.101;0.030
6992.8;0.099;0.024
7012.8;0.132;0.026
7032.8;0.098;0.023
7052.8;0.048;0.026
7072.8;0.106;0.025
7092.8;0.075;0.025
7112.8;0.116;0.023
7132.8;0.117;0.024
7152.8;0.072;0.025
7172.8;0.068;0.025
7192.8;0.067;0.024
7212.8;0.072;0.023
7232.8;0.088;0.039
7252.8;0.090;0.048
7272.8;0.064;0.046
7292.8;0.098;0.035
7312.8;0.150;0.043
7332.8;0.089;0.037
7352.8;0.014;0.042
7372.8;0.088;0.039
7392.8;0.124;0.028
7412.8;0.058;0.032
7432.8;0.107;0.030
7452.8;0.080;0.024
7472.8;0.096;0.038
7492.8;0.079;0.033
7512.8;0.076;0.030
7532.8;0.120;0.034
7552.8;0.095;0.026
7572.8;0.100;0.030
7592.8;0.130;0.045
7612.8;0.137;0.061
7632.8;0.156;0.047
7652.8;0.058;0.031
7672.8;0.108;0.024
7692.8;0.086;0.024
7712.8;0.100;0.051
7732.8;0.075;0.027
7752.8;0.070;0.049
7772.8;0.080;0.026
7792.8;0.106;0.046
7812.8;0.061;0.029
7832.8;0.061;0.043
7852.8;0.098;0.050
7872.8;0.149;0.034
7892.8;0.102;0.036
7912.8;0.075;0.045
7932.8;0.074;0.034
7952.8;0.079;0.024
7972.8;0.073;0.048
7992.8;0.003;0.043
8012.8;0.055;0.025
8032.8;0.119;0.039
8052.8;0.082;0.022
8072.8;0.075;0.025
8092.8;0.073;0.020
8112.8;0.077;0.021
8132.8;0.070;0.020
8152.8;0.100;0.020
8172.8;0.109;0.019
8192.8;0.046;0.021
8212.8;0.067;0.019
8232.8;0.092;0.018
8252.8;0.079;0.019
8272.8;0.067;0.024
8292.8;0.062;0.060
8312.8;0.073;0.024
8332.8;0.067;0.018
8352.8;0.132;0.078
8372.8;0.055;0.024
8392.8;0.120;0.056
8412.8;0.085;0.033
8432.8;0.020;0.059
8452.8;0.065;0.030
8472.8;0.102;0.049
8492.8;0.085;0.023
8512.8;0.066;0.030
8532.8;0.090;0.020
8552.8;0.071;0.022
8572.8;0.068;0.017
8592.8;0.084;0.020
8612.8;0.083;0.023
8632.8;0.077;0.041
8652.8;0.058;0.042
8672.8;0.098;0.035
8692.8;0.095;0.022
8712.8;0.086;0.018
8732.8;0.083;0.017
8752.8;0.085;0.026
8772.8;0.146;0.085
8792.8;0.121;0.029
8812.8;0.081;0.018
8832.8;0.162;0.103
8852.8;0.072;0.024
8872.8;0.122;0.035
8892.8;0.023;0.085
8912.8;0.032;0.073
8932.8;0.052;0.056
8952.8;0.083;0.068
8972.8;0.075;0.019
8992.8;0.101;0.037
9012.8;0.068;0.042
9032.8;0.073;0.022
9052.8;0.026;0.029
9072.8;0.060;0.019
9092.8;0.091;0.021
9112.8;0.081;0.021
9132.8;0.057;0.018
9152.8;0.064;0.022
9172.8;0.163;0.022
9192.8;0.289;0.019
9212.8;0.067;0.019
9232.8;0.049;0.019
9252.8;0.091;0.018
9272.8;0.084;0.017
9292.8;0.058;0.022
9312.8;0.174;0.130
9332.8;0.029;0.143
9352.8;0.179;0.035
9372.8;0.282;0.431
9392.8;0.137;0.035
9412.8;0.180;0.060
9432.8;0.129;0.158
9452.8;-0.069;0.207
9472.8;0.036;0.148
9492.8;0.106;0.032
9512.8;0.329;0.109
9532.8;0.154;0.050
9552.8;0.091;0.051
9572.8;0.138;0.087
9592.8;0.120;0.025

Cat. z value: 1.46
